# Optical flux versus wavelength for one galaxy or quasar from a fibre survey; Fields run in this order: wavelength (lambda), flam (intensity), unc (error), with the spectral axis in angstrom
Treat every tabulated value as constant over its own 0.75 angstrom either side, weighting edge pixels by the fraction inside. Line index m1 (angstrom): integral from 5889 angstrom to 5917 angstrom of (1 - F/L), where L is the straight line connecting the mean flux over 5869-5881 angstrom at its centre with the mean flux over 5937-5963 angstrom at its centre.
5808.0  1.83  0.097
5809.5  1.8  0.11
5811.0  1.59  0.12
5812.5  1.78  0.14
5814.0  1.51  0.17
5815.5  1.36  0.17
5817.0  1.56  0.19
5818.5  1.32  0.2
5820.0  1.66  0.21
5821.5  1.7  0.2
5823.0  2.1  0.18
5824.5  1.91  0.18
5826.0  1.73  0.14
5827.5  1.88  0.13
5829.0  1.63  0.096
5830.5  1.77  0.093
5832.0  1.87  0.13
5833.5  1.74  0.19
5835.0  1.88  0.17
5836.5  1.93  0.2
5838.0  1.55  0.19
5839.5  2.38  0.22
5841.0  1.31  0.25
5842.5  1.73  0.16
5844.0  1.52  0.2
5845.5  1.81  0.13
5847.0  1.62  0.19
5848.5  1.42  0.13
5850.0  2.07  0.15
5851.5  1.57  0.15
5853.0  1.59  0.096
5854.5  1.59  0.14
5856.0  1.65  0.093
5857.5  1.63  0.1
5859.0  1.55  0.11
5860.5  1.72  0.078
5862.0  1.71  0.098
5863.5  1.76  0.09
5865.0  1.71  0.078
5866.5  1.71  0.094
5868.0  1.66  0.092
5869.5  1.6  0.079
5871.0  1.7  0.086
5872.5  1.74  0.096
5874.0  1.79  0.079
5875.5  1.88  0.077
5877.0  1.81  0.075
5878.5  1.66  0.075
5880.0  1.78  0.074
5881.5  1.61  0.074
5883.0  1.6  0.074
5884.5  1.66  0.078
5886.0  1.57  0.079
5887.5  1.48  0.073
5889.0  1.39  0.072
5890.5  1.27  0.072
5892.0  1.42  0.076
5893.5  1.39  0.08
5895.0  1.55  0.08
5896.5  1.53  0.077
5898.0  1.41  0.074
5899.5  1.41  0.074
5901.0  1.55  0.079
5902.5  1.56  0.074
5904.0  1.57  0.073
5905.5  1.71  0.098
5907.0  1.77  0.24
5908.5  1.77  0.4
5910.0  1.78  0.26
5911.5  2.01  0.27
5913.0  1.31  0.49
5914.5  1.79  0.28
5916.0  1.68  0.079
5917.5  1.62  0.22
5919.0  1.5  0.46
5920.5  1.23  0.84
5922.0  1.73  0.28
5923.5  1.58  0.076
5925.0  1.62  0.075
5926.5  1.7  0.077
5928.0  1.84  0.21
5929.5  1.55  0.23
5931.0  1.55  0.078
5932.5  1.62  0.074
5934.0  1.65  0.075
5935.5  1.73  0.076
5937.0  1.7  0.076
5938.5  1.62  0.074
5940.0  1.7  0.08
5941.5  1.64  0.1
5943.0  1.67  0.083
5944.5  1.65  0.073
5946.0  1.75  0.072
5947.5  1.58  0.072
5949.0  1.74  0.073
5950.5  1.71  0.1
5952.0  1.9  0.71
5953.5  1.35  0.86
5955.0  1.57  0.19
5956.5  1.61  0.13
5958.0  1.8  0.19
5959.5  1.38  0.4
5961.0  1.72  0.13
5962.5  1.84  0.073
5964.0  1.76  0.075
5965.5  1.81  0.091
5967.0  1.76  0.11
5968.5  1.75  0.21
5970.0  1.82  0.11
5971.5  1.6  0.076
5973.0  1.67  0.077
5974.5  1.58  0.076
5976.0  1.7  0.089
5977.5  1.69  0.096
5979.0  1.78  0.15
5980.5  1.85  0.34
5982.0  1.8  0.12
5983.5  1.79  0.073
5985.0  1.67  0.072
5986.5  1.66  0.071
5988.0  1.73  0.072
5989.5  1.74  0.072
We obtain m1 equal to 2.2 angstrom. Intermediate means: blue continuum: 1.75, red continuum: 1.66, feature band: 1.58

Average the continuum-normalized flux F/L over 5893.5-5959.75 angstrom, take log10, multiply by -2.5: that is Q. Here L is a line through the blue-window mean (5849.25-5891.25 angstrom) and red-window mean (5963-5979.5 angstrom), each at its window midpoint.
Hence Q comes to 0.04 mag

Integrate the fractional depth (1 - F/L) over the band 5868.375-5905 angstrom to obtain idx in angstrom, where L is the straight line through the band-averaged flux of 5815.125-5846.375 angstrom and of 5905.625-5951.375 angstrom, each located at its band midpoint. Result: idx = 2.4 angstrom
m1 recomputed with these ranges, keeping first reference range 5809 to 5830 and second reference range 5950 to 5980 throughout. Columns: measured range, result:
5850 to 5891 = 0.73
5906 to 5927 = 0.47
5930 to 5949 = 0.36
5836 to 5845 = -0.28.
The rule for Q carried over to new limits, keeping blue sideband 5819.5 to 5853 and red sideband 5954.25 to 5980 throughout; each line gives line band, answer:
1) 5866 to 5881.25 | 0.01 mag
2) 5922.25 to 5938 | 0.04 mag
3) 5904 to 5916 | 0.00 mag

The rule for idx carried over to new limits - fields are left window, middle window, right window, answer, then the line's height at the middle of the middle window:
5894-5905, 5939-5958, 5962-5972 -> 0.4 angstrom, 1.7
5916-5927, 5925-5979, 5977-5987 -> -0.5 angstrom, 1.66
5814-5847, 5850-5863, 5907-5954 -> 0.4 angstrom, 1.71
